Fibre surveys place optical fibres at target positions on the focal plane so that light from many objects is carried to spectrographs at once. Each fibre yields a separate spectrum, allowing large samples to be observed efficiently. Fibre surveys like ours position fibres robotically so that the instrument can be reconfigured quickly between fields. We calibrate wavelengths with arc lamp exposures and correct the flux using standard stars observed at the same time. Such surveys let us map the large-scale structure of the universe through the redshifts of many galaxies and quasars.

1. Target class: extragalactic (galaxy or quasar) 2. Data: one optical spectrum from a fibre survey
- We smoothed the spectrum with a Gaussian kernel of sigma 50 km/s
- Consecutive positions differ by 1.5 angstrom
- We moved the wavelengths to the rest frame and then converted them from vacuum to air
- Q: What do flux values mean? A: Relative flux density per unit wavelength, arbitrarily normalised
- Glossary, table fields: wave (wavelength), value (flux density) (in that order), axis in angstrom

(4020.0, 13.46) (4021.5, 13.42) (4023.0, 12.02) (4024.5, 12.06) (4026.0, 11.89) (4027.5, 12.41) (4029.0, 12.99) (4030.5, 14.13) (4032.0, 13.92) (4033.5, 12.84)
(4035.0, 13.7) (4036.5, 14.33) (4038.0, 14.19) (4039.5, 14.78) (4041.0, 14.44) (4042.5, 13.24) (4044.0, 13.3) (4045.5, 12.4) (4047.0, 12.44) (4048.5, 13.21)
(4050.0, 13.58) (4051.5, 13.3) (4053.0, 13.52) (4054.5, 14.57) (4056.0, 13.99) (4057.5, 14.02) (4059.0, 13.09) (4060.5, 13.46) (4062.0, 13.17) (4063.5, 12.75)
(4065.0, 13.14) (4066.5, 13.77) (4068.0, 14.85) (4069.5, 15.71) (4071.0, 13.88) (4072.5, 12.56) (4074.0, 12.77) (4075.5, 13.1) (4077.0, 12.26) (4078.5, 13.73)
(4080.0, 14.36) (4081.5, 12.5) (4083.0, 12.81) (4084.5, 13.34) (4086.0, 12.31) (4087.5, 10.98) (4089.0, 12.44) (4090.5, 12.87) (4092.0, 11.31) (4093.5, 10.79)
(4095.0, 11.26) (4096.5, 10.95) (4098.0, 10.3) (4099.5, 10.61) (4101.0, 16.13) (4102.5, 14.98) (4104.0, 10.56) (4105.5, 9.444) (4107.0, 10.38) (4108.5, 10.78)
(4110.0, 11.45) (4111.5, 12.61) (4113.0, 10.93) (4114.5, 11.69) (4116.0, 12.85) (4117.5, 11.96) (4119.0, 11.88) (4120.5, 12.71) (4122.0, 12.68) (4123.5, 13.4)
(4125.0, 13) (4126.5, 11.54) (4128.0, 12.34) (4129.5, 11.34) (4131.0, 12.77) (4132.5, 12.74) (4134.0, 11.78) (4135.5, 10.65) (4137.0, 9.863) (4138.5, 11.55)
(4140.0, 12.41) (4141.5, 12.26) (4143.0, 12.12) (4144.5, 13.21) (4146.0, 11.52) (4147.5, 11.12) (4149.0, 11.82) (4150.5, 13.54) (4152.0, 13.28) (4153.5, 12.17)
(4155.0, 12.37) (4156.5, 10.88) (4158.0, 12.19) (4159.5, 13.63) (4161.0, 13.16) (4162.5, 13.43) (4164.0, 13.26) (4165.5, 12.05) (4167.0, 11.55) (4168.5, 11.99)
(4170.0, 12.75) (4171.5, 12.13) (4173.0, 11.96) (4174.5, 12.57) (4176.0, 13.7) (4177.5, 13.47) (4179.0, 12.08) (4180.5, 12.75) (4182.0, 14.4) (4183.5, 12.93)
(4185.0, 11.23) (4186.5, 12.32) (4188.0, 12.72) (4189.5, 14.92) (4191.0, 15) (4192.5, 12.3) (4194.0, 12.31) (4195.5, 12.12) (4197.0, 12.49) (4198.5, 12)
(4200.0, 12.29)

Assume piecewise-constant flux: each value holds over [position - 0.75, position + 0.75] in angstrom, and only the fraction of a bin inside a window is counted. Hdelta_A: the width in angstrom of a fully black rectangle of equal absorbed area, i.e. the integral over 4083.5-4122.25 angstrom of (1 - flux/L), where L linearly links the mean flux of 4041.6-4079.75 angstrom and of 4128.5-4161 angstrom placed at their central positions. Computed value 2.8 angstrom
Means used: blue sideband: 13.4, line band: 11.8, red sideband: 12.1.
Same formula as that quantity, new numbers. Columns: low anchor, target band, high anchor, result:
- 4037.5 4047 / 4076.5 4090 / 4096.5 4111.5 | -0.50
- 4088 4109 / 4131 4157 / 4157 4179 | 0.66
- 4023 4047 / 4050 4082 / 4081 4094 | -2.34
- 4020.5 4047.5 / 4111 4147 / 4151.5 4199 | 2.27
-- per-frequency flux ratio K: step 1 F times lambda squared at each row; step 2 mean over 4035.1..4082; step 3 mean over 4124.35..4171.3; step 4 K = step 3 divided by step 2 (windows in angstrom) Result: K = 0.9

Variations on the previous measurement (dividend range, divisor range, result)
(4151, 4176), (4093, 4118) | 1.11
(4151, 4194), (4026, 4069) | 1.00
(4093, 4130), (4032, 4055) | 0.90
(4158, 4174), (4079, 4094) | 1.05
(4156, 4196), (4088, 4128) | 1.11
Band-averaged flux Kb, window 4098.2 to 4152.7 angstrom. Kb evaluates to 12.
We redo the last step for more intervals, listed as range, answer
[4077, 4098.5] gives 12.2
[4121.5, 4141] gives 12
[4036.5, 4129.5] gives 12.7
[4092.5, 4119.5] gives 11.6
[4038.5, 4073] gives 13.6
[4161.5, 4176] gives 12.5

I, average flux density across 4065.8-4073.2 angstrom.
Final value 14.2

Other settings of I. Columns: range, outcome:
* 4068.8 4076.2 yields 13.6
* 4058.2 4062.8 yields 13.2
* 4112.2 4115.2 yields 11.3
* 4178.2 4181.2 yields 12.4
